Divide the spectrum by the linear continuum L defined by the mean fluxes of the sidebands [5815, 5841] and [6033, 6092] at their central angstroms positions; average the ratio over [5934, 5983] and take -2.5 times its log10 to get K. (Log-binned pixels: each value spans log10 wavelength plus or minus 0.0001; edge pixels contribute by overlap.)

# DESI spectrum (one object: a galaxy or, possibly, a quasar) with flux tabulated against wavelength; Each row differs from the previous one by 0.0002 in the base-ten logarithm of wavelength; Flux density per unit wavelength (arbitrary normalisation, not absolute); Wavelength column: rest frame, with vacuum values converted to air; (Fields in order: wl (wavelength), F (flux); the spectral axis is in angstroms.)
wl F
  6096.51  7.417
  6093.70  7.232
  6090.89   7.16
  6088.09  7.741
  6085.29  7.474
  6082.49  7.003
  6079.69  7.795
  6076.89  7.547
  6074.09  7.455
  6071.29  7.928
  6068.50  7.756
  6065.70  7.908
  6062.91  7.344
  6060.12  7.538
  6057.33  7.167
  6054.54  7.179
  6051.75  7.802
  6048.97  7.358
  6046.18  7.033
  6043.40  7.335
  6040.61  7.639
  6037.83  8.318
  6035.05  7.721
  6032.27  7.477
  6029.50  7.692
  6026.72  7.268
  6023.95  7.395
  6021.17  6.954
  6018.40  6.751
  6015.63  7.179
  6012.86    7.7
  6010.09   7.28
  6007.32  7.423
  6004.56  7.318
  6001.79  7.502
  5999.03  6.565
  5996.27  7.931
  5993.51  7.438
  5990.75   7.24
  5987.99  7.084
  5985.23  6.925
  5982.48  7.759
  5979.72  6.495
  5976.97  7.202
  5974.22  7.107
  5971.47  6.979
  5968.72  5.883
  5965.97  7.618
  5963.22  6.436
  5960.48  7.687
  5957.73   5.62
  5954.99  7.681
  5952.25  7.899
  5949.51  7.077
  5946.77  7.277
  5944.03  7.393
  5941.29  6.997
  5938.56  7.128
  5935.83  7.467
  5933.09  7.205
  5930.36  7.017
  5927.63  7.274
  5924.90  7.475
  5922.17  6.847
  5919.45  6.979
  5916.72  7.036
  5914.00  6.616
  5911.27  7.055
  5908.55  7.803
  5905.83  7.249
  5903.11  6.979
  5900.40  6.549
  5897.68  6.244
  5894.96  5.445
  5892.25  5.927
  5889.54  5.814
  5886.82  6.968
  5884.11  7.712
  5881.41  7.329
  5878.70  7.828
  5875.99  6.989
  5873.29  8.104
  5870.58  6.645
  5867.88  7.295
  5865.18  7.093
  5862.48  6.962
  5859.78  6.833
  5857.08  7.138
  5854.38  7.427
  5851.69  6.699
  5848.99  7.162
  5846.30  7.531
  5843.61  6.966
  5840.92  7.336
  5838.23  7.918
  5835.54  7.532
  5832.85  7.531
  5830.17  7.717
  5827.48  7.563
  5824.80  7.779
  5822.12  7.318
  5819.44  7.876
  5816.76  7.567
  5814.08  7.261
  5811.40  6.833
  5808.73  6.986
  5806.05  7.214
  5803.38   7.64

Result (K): 0.07 mag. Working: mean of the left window 7.62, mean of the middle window 7.08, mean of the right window 7.53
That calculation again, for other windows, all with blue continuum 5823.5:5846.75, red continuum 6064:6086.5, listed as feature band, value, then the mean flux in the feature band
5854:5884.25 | 0.04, 7.26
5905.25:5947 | 0.06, 7.17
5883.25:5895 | 0.18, 6.42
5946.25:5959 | 0.07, 7.11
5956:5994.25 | 0.09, 6.96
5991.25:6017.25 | 0.03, 7.36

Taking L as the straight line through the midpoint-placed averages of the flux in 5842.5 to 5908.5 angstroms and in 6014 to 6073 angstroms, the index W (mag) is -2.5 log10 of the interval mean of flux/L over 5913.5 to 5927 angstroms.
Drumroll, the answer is 0.01 mag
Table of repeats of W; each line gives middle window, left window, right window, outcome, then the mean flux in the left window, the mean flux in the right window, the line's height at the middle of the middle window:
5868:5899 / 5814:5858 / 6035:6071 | 0.095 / 7.44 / 7.55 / 7.46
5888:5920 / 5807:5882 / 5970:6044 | 0.108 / 7.33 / 7.32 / 7.32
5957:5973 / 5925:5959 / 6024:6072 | 0.080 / 7.19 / 7.55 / 7.26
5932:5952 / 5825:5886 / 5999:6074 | 0.019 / 7.34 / 7.44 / 7.39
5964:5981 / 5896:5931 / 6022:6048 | 0.059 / 6.99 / 7.52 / 7.25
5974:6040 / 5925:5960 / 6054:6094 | 0.002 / 7.19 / 7.5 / 7.34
